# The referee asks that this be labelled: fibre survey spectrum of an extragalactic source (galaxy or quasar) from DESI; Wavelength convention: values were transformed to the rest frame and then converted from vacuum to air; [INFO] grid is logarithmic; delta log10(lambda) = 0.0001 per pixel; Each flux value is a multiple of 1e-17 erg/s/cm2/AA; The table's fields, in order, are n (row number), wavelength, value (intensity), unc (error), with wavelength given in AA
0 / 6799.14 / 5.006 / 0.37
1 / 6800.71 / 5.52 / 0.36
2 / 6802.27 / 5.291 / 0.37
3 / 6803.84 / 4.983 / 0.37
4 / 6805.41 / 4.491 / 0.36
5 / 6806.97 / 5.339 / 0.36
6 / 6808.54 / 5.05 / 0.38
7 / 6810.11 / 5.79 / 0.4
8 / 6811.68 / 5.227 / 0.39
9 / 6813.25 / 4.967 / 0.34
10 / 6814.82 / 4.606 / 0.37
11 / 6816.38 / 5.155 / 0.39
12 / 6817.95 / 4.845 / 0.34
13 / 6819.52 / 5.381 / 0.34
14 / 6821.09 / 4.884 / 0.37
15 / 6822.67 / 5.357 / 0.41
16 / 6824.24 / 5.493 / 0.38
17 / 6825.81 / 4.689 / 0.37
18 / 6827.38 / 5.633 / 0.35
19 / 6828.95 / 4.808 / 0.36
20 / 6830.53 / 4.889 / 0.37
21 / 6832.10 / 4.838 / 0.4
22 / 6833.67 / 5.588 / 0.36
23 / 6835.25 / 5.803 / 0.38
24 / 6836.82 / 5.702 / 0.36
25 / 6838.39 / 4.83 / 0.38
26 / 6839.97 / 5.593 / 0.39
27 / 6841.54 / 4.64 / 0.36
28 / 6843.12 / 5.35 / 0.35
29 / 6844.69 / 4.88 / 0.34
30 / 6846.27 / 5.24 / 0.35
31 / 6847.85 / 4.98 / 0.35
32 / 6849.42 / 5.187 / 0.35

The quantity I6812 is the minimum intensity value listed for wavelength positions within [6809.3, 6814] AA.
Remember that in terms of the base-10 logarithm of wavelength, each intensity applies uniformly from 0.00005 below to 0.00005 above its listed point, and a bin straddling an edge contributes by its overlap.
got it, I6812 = 4.967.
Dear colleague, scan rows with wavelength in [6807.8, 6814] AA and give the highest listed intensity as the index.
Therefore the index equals 5.79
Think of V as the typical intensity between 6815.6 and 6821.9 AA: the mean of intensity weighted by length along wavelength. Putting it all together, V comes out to 5.06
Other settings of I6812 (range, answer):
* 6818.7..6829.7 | 4.689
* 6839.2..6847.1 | 4.64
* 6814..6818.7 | 4.606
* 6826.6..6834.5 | 4.808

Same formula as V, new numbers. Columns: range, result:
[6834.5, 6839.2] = 5.45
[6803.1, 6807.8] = 4.94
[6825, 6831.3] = 5.01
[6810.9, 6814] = 5.1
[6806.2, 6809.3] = 5.19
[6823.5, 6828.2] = 5.27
